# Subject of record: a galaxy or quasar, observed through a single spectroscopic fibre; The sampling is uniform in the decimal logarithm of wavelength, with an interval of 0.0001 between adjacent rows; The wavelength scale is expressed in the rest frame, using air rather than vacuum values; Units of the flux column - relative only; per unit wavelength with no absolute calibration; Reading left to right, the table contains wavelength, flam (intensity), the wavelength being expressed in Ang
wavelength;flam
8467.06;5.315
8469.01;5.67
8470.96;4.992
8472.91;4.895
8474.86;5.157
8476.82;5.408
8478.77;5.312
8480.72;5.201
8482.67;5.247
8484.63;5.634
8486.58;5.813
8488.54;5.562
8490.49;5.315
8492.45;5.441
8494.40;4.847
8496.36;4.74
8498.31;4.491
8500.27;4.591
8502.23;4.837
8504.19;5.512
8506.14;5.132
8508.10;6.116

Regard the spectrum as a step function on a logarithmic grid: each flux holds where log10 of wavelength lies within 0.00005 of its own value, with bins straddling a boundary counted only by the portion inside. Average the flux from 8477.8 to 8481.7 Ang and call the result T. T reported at 5.26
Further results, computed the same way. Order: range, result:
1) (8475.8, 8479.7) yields 5.35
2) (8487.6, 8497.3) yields 5.18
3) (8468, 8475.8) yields 5.18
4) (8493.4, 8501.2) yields 4.67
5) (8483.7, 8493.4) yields 5.55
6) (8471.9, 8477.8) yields 5.15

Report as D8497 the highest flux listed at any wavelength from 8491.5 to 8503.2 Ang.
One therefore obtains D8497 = 5.441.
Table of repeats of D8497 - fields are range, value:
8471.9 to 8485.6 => 5.634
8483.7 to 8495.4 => 5.813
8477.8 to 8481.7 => 5.312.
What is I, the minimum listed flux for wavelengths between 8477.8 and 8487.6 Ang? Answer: 5.201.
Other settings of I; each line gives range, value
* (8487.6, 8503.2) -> 4.491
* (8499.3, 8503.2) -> 4.591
